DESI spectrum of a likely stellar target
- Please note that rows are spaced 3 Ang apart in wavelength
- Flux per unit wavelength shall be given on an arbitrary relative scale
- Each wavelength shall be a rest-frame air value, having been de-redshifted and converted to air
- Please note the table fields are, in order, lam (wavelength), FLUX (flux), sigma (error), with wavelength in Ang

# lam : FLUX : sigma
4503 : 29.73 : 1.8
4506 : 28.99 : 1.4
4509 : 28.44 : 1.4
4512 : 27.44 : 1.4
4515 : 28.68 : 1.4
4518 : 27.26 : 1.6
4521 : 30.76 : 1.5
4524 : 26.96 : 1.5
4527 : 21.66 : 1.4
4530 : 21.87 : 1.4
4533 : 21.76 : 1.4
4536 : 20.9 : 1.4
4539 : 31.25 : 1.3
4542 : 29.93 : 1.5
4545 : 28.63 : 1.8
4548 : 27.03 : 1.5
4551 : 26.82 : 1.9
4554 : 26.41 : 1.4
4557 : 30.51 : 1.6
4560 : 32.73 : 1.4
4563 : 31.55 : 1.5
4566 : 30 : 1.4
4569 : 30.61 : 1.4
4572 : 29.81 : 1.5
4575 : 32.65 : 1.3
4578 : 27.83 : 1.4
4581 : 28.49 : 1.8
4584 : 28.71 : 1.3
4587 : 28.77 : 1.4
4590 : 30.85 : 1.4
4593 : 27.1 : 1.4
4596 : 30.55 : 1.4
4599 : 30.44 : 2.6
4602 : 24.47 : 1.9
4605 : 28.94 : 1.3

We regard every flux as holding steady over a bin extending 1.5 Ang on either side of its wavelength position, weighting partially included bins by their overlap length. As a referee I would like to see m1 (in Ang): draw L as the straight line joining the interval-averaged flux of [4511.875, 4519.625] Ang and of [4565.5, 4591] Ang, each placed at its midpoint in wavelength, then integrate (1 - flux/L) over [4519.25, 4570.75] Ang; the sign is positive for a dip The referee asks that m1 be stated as 2.1 Ang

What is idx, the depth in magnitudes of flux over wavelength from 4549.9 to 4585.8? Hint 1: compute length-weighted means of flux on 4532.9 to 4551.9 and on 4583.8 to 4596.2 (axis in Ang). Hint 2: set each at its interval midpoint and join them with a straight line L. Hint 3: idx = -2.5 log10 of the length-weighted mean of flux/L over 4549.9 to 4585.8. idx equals -0.06 mag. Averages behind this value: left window 27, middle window 29.7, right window 29.1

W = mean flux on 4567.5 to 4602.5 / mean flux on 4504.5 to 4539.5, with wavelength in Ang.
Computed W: 1.12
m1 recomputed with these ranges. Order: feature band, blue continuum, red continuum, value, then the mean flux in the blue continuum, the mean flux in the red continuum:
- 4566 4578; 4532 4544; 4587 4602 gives -1.1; 26.2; 29.1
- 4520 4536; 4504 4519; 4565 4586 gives 2.5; 28.2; 29.7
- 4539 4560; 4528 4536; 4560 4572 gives -2.0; 21.6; 30.9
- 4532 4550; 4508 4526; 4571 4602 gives 1.1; 28.1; 29.3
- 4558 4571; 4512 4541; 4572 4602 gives -1.5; 25.8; 29.3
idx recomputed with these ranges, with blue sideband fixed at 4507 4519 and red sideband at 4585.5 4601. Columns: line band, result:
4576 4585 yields 0.02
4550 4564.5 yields -0.03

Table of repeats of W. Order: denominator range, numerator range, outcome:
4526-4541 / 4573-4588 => 1.23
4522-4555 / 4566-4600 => 1.15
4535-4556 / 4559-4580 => 1.11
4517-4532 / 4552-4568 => 1.18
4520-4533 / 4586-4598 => 1.19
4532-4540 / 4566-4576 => 1.26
